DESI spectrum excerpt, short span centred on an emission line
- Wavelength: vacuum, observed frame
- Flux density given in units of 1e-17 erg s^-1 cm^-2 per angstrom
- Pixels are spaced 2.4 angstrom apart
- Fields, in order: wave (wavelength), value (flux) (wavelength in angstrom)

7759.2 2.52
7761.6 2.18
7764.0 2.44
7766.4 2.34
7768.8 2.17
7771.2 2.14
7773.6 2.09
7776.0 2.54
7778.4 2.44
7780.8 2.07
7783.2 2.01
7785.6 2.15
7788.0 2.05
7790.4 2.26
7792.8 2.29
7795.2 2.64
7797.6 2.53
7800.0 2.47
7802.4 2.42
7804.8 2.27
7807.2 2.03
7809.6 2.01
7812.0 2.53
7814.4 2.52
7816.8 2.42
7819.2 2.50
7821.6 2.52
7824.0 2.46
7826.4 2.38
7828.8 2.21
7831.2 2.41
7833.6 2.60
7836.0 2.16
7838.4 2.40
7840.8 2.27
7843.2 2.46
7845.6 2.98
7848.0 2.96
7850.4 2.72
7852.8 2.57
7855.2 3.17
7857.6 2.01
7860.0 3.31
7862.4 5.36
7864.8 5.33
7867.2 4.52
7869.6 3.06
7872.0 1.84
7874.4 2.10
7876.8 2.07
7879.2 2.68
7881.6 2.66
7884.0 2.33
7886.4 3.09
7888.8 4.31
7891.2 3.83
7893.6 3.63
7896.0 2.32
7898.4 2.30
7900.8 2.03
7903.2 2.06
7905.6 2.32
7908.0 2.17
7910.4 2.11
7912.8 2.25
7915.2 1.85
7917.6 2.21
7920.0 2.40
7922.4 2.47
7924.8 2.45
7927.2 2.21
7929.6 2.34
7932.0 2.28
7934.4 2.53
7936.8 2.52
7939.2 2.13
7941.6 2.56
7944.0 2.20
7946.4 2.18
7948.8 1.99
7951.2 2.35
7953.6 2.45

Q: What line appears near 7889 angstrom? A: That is [N II]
